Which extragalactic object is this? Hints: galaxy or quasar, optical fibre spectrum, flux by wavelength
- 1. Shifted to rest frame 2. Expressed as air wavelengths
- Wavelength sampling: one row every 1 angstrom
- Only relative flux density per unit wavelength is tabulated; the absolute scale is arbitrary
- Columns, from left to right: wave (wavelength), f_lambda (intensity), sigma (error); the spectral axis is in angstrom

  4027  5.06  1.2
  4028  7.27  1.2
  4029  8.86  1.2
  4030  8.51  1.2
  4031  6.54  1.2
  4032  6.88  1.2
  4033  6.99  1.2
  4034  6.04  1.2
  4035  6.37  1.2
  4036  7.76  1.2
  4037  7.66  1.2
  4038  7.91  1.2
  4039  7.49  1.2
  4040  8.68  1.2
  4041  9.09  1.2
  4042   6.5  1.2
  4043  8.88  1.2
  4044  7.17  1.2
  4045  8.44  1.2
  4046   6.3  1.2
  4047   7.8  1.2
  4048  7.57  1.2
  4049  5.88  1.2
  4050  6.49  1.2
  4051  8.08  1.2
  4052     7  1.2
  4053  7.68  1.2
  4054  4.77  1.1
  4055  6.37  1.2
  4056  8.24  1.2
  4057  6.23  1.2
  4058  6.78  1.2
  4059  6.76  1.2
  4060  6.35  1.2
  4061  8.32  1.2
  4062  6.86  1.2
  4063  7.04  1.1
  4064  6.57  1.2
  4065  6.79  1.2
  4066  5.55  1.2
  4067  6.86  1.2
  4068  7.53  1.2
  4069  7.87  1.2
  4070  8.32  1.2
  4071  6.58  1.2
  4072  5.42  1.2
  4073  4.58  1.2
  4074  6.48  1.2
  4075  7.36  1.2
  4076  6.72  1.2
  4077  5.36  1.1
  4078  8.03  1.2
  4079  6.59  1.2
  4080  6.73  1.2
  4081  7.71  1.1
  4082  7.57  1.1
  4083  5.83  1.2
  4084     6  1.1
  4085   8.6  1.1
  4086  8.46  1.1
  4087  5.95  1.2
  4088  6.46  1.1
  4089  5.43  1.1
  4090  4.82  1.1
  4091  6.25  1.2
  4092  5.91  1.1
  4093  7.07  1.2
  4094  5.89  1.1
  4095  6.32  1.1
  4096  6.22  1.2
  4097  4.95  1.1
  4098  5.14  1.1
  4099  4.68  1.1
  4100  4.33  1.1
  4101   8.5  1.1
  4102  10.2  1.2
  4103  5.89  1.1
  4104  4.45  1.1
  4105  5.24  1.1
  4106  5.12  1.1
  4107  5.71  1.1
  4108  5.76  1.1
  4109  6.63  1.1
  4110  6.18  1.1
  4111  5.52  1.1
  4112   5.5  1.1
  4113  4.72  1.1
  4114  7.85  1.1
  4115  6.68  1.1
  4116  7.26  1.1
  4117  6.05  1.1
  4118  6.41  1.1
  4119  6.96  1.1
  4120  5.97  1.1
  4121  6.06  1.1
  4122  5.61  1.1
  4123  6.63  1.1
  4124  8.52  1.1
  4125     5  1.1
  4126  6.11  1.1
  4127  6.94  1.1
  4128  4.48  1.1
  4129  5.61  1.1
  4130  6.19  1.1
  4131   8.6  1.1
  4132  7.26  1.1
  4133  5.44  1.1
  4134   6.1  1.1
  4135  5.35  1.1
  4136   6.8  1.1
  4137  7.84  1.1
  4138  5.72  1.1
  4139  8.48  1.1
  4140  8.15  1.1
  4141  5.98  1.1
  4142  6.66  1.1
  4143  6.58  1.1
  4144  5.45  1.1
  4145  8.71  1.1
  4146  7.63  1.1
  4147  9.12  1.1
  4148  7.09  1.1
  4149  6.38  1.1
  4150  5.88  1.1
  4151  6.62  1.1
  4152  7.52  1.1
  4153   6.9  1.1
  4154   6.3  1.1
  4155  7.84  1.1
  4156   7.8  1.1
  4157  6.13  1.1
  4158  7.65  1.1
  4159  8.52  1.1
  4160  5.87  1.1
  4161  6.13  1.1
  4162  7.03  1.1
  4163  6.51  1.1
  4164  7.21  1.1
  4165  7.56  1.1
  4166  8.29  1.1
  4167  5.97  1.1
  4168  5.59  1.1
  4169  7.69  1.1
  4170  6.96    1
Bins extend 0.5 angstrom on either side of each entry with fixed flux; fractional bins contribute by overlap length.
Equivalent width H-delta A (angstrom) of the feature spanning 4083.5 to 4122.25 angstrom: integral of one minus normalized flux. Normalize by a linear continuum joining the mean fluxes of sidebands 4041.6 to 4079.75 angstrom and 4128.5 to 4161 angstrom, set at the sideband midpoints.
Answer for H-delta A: 4.1 angstrom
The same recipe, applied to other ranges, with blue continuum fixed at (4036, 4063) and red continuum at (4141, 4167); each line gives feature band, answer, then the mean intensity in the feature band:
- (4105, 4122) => 2.47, 6.11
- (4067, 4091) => 1.71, 6.71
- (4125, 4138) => 1.44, 6.31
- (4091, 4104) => 1.79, 6.19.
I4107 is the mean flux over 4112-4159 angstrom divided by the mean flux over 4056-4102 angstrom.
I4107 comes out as 1.02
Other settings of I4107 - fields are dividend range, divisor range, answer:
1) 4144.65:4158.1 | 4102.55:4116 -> 1.24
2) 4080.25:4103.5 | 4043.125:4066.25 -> 0.93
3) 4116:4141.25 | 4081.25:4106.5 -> 1.05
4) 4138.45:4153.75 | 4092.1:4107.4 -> 1.19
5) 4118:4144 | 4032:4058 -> 0.90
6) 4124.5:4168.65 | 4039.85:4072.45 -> 0.96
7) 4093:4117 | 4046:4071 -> 0.87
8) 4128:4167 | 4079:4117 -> 1.11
